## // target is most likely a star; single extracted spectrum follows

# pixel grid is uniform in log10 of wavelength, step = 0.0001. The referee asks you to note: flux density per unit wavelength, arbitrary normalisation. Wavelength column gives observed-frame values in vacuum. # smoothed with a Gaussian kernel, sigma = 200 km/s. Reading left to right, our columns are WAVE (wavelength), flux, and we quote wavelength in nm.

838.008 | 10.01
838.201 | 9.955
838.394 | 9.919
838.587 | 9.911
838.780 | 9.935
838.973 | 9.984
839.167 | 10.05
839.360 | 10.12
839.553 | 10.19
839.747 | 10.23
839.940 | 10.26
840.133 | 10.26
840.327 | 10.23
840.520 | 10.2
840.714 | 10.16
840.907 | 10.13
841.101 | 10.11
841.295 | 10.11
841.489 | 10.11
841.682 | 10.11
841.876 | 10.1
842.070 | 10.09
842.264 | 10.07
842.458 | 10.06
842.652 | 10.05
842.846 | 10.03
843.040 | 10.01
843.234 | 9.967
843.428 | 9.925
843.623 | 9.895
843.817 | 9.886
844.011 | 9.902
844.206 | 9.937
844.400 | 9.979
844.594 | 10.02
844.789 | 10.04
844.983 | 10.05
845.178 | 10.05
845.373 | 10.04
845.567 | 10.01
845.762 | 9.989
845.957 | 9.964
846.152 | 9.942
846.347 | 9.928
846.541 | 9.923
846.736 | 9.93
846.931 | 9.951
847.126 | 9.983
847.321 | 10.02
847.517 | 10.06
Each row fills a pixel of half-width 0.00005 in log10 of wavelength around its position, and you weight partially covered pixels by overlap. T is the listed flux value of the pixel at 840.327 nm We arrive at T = 10.23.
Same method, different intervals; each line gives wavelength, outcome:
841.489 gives 10.11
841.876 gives 10.1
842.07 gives 10.09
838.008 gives 10.01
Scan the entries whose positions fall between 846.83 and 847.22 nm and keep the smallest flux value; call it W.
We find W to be 9.951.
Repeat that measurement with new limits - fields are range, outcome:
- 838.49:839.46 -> 9.911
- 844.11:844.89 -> 9.937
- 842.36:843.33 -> 9.967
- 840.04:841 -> 10.13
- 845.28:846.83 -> 9.923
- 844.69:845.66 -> 10.01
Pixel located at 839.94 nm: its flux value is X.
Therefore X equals 10.26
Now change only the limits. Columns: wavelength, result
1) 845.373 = 10.04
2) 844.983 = 10.05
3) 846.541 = 9.923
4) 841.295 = 10.11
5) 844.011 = 9.902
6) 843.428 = 9.925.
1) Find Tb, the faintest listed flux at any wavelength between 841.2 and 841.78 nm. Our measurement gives 10.11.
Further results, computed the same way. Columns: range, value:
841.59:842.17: 10.09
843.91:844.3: 9.902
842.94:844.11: 9.886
